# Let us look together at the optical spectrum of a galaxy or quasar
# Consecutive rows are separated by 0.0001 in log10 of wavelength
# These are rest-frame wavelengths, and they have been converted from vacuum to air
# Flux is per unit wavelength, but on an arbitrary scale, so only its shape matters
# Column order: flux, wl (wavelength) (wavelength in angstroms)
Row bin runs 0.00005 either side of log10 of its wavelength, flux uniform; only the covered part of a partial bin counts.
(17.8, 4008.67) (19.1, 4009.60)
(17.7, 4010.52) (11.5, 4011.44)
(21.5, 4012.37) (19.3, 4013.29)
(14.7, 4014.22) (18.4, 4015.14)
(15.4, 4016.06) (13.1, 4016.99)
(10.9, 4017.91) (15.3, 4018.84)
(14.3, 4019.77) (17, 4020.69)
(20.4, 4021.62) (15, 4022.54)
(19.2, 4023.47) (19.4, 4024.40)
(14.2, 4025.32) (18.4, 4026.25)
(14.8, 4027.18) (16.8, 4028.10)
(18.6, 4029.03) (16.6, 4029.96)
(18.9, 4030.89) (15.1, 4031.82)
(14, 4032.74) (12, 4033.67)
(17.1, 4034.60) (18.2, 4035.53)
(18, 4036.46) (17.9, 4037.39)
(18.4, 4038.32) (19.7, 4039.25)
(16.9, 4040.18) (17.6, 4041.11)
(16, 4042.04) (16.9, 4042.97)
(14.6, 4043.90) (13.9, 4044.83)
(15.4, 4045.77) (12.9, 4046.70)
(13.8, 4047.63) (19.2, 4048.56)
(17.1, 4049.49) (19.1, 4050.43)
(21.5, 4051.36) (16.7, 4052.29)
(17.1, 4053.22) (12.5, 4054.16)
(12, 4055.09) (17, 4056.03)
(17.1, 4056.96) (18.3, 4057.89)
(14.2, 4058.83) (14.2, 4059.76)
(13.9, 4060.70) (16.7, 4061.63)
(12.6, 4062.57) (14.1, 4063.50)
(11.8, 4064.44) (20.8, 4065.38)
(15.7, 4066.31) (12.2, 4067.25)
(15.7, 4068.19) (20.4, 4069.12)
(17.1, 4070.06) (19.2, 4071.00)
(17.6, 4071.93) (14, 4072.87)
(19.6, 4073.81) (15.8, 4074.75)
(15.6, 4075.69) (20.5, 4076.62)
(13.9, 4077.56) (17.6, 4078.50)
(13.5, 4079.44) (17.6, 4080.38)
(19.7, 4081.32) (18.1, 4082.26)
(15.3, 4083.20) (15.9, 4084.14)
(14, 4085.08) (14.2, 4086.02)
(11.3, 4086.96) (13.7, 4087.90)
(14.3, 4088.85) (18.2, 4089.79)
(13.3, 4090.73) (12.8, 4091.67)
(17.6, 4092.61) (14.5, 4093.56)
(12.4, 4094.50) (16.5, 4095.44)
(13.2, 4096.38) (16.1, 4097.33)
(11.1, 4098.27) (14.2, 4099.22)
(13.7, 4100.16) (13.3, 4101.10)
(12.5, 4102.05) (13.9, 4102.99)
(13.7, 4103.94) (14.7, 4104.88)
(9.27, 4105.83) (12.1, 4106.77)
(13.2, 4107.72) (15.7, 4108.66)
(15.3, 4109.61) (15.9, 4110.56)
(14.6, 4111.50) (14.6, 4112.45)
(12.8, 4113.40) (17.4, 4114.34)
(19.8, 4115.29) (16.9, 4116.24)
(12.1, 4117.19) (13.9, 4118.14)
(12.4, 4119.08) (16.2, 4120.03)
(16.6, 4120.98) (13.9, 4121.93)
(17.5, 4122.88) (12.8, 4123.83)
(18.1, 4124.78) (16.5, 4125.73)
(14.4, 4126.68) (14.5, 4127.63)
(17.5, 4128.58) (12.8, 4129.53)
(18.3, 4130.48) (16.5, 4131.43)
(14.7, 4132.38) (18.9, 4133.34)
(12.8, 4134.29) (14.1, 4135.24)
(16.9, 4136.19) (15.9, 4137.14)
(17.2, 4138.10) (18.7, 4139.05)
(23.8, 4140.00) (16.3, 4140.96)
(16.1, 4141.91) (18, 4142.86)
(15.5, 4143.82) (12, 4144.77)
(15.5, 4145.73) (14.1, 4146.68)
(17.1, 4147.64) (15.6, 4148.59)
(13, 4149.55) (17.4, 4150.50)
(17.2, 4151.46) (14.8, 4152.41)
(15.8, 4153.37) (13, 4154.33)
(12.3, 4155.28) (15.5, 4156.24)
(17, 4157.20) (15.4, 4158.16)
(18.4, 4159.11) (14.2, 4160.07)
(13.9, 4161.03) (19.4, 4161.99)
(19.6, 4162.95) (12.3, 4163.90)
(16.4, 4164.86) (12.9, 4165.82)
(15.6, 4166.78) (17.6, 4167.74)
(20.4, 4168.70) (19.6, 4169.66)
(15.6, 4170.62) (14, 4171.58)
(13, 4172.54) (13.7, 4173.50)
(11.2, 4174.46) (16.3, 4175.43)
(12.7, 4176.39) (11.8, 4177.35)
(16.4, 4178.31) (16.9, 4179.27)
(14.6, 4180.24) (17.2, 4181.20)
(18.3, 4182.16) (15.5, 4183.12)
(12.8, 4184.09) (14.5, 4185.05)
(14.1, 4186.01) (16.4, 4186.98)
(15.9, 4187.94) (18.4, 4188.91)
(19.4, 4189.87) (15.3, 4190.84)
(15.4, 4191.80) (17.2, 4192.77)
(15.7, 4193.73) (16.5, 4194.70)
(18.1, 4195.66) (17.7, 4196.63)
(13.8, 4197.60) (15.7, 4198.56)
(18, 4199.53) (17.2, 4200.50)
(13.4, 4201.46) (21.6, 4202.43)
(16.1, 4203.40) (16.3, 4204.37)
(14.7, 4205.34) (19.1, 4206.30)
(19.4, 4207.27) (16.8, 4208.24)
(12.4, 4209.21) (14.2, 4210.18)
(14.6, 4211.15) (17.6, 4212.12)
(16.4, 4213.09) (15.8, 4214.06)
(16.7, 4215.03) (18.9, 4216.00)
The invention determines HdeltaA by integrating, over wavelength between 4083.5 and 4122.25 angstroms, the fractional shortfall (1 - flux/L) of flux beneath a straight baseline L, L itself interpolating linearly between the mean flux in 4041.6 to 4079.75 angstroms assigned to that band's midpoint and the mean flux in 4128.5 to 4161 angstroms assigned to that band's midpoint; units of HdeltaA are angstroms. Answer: 3.97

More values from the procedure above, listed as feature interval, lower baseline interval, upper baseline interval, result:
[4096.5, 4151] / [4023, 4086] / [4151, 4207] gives 3.0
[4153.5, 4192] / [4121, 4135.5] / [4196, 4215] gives 1.1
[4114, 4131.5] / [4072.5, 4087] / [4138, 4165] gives 0.5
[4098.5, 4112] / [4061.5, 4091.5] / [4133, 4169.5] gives 1.9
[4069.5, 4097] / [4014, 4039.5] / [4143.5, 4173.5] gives 0.6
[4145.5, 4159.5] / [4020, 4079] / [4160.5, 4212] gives 0.6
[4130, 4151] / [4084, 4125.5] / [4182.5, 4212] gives -1.6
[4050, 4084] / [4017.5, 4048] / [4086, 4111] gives -2.9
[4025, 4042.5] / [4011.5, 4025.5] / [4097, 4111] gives -1.0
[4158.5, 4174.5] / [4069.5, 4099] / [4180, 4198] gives 0.2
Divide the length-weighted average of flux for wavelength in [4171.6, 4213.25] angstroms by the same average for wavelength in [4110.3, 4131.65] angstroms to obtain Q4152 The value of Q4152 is 1.02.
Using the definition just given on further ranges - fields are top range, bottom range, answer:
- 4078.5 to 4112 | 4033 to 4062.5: 0.89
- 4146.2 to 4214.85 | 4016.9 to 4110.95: 1.01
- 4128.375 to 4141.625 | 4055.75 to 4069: 1.08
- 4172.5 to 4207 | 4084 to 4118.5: 1.12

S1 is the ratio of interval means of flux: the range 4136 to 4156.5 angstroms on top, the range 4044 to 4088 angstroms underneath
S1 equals 1.00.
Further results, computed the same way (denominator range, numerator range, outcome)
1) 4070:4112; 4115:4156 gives 1.05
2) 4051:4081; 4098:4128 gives 0.90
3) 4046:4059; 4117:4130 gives 0.92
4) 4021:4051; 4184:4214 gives 0.97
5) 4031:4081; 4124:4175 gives 0.97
